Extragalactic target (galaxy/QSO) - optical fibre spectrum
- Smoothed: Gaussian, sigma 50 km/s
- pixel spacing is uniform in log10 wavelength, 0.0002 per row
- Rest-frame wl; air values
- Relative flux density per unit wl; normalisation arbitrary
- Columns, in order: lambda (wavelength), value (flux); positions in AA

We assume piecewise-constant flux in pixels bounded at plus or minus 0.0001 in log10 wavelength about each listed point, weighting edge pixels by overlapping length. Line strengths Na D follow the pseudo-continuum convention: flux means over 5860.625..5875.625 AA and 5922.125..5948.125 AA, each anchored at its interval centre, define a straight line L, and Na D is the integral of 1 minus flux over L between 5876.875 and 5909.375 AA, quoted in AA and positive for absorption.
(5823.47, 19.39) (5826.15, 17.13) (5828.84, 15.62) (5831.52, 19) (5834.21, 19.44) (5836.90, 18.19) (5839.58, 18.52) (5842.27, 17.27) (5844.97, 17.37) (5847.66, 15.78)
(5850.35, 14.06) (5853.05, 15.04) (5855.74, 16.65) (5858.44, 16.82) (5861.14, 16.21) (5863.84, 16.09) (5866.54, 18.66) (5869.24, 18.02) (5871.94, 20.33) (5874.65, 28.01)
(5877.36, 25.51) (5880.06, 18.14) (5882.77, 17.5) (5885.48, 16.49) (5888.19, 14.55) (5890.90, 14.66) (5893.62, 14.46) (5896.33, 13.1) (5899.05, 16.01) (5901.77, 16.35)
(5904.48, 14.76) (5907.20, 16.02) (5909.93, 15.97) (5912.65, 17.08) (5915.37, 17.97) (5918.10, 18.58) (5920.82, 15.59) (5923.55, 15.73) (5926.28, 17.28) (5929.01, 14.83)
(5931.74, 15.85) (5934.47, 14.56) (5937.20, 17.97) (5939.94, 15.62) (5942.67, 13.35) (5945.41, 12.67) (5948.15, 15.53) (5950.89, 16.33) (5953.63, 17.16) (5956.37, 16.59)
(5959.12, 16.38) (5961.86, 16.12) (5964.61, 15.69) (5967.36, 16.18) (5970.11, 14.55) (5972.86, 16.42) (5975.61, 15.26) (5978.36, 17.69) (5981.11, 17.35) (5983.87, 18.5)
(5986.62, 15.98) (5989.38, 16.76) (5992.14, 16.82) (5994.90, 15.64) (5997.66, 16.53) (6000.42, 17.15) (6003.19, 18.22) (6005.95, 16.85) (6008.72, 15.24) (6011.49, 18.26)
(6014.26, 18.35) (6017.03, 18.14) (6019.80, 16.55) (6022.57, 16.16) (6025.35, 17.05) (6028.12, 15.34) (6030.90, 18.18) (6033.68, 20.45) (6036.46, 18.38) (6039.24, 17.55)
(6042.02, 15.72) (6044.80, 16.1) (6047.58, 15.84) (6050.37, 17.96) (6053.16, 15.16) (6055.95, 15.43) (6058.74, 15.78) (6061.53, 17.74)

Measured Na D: 3.2 AA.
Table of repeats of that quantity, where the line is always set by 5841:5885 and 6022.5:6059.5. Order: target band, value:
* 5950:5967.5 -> 1.1 AA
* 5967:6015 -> 1.3 AA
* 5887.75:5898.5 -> 2.2 AA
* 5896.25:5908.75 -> 1.7 AA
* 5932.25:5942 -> 1.0 AA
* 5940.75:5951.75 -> 1.9 AA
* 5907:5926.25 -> 1.1 AA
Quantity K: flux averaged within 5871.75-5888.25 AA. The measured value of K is 20.5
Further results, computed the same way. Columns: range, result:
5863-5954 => 16.8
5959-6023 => 16.7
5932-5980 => 15.8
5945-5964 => 16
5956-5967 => 16.1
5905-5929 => 16.6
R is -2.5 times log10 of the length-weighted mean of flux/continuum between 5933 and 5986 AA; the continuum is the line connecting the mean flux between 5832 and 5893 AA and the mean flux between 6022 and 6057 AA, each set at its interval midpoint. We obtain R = 0.087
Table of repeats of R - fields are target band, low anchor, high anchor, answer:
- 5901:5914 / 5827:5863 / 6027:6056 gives 0.06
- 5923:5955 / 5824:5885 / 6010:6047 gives 0.14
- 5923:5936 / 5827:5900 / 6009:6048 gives 0.11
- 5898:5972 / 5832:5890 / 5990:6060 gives 0.10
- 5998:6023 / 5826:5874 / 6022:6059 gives -0.02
